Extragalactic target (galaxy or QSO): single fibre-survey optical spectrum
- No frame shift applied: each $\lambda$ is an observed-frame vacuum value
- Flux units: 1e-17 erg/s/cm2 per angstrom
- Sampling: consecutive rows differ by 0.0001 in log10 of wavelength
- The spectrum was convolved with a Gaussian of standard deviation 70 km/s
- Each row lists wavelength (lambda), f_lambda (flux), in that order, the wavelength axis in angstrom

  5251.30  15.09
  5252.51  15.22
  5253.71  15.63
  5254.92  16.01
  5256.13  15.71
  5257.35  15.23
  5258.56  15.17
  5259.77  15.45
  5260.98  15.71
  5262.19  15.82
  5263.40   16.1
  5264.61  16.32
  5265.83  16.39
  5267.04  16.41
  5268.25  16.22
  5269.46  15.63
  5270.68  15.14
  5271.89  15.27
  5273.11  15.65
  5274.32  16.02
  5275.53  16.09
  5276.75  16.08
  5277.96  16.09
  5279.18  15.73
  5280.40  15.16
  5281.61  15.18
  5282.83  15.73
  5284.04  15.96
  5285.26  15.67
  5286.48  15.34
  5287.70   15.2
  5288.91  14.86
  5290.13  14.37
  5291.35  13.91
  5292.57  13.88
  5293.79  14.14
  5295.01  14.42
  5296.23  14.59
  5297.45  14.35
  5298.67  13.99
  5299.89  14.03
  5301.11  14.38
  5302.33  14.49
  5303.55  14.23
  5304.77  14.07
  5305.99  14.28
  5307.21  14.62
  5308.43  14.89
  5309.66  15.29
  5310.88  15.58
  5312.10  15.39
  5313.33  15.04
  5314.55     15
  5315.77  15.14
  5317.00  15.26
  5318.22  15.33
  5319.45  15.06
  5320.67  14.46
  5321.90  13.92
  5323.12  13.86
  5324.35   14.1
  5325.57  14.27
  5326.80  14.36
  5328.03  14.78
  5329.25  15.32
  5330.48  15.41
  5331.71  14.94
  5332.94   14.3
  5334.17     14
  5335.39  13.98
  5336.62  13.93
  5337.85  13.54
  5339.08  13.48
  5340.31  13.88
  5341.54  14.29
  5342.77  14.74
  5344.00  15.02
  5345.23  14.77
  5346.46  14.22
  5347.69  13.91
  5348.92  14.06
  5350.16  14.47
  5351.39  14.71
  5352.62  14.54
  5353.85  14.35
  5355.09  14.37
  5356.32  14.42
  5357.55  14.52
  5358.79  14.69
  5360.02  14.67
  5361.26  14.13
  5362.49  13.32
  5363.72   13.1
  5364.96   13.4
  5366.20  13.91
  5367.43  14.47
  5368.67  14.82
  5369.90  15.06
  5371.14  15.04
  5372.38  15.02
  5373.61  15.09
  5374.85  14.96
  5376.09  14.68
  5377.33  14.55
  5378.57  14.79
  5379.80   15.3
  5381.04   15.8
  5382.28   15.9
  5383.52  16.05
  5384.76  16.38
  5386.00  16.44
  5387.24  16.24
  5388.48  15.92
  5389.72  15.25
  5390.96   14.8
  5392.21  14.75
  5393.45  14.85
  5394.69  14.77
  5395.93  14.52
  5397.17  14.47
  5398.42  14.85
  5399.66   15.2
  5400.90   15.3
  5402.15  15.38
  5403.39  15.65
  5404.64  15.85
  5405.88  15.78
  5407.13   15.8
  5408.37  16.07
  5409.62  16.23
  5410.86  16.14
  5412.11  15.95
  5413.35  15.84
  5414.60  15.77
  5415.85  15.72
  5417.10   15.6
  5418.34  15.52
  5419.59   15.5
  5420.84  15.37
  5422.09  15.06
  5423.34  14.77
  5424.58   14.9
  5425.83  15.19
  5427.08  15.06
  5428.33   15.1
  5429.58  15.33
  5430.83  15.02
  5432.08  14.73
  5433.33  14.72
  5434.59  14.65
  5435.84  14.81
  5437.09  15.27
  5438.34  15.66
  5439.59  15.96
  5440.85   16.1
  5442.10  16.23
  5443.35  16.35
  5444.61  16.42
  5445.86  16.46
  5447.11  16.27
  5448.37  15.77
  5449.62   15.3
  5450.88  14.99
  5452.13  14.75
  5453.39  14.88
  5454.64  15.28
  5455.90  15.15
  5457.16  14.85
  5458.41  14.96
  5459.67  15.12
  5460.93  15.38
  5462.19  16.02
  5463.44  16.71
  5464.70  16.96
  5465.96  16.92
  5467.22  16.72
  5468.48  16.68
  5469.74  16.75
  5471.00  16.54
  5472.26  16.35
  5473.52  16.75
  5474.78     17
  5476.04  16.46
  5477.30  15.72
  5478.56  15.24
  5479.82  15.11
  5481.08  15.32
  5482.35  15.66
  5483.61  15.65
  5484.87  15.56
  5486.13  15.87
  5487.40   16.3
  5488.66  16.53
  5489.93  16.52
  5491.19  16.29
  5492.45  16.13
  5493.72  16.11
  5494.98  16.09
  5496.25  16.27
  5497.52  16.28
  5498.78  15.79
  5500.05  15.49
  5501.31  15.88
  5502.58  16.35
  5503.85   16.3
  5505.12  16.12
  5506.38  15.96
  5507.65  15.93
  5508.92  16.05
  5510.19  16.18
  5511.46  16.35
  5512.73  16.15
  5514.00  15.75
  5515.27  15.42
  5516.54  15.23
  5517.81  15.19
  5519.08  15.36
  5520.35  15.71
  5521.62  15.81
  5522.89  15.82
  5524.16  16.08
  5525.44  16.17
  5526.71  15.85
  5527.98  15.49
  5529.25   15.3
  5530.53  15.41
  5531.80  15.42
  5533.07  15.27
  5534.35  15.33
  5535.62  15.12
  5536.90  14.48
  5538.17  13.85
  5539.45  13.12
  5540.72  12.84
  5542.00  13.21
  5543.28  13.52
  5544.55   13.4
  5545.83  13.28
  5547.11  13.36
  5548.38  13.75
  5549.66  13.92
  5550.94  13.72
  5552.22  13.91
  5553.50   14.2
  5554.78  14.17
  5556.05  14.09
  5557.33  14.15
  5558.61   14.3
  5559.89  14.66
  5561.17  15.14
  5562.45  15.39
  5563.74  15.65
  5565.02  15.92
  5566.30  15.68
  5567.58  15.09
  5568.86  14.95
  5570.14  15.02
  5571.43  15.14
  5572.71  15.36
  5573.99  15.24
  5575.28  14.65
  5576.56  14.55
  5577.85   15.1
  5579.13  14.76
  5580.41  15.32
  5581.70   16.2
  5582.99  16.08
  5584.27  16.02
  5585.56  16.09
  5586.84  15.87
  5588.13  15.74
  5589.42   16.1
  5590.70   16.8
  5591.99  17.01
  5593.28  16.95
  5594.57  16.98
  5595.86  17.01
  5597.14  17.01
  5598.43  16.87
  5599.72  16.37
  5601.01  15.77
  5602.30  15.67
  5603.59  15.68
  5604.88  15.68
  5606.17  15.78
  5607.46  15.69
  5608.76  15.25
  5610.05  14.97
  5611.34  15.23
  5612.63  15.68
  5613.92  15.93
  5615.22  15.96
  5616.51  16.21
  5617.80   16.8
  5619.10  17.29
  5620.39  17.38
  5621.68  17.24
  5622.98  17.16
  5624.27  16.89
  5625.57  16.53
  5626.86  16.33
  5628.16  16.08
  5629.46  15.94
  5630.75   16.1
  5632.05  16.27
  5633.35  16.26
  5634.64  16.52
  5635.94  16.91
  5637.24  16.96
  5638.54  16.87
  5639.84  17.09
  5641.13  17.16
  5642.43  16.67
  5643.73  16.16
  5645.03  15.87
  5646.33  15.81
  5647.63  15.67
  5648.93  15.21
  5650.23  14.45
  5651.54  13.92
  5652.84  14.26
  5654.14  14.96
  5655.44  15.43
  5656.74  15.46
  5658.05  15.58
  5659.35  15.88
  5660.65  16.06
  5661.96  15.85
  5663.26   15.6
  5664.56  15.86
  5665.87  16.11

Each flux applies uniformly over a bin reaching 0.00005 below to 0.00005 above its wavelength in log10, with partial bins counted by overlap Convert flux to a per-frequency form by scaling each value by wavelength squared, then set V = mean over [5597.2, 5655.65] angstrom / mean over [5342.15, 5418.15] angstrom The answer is 1.17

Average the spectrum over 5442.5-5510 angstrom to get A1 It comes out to 16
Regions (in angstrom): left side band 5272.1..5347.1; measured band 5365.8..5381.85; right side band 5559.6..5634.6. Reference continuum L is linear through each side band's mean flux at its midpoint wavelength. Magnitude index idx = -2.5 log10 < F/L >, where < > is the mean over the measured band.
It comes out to 0.01 mag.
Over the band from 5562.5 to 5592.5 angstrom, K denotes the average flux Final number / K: 15.6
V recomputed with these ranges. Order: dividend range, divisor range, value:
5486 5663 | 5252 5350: 1.16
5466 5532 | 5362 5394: 1.11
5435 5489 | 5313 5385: 1.13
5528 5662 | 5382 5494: 1.05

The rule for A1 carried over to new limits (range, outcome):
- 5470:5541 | 15.7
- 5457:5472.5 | 16.2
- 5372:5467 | 15.5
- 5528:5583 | 14.6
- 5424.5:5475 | 15.7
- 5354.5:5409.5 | 15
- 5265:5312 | 15.1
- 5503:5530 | 15.8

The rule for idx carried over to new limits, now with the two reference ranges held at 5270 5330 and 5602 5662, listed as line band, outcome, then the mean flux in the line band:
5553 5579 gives 0.061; 14.9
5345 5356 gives 0.052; 14.4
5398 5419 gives -0.030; 15.7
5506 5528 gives -0.012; 15.8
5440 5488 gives -0.032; 15.9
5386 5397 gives 0.001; 15.2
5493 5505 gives -0.033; 16.1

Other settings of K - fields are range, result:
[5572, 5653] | 16.1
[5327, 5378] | 14.4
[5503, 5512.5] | 16.1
